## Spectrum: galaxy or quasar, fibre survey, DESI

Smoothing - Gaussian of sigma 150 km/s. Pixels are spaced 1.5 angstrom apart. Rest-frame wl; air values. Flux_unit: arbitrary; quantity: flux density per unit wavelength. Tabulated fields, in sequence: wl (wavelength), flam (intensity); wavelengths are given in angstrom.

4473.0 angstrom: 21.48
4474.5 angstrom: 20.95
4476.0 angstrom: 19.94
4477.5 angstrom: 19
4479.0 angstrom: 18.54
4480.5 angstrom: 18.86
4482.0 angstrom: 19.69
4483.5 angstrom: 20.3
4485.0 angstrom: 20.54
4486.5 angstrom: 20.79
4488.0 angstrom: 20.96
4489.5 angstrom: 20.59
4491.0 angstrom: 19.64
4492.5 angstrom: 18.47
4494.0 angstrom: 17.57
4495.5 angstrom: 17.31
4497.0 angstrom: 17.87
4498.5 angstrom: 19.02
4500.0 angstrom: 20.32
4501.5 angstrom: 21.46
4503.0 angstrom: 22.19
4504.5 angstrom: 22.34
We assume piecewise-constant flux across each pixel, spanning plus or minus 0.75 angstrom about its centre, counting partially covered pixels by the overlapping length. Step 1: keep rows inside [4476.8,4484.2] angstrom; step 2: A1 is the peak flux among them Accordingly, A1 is 20.3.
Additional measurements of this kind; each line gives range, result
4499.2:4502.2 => 21.46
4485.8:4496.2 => 20.96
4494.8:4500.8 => 20.32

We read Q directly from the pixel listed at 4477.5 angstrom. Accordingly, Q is 19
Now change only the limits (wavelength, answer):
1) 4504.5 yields 22.34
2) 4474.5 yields 20.95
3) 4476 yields 19.94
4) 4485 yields 20.54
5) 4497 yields 17.87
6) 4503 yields 22.19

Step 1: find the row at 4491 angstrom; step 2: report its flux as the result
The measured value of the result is 19.64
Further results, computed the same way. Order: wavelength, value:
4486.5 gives 20.79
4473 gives 21.48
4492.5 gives 18.47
